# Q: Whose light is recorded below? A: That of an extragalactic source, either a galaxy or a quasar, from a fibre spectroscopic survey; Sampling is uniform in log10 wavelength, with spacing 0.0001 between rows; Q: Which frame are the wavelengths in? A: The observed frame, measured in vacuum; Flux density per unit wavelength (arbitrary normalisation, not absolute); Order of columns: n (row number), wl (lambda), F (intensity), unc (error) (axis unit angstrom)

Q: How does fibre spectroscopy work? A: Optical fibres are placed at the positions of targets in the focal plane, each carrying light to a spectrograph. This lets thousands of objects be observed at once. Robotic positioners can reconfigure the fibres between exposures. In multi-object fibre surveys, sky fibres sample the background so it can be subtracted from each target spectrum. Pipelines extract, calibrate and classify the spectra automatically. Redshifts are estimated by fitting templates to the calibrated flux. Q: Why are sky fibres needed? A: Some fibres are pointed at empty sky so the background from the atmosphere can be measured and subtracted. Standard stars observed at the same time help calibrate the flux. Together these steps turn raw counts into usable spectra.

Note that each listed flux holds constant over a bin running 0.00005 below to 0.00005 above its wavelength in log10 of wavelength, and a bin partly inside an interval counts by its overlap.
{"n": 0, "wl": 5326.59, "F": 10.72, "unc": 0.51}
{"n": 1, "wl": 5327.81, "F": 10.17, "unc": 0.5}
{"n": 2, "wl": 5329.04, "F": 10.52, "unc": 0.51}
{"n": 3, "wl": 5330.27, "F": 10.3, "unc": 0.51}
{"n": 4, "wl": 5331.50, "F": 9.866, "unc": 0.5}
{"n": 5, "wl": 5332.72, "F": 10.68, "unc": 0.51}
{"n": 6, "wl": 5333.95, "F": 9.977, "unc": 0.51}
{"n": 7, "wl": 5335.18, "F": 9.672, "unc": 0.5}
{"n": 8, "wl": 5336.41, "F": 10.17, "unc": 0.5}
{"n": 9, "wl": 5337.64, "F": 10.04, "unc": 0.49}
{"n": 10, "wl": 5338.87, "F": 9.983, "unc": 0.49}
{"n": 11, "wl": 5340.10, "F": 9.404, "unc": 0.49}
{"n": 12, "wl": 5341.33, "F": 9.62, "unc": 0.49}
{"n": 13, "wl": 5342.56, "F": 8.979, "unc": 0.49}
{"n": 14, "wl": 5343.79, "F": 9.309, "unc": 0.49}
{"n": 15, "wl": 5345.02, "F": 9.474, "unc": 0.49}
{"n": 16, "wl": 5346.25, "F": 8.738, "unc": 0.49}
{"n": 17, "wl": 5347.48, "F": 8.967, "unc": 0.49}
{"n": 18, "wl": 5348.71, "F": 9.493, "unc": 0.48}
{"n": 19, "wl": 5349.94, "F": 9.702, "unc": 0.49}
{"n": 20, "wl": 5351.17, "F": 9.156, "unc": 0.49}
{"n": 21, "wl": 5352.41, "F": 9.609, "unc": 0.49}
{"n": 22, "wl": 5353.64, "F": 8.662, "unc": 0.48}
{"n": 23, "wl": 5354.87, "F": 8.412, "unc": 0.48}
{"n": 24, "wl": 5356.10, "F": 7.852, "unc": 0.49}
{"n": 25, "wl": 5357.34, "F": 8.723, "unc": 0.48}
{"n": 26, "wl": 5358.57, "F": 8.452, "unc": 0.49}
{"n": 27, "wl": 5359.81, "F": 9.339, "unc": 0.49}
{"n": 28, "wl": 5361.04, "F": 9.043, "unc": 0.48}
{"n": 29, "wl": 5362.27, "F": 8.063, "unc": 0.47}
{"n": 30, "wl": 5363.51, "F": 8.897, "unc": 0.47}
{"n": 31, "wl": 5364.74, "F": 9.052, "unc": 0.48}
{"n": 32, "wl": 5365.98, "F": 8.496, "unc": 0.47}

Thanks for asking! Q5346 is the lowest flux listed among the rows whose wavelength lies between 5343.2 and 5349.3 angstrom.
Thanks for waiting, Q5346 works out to 8.738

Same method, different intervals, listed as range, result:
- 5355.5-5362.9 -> 7.852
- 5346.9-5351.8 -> 8.967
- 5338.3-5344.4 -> 8.979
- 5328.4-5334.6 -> 9.866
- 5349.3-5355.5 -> 8.412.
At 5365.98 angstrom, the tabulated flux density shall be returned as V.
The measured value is 8.496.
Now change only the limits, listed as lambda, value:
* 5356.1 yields 7.852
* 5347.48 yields 8.967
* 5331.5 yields 9.866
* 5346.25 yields 8.738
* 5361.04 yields 9.043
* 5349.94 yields 9.702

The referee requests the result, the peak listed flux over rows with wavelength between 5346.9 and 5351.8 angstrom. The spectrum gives 9.702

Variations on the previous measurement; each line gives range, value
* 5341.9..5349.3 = 9.493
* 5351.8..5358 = 9.609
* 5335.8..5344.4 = 10.17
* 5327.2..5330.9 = 10.52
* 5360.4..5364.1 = 9.043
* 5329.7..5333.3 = 10.68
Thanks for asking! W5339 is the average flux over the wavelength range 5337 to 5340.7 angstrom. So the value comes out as 9.81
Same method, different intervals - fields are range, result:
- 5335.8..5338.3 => 10.1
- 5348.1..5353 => 9.48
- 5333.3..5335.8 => 9.82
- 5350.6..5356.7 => 8.74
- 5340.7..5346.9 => 9.23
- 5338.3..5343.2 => 9.49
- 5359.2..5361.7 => 9.2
